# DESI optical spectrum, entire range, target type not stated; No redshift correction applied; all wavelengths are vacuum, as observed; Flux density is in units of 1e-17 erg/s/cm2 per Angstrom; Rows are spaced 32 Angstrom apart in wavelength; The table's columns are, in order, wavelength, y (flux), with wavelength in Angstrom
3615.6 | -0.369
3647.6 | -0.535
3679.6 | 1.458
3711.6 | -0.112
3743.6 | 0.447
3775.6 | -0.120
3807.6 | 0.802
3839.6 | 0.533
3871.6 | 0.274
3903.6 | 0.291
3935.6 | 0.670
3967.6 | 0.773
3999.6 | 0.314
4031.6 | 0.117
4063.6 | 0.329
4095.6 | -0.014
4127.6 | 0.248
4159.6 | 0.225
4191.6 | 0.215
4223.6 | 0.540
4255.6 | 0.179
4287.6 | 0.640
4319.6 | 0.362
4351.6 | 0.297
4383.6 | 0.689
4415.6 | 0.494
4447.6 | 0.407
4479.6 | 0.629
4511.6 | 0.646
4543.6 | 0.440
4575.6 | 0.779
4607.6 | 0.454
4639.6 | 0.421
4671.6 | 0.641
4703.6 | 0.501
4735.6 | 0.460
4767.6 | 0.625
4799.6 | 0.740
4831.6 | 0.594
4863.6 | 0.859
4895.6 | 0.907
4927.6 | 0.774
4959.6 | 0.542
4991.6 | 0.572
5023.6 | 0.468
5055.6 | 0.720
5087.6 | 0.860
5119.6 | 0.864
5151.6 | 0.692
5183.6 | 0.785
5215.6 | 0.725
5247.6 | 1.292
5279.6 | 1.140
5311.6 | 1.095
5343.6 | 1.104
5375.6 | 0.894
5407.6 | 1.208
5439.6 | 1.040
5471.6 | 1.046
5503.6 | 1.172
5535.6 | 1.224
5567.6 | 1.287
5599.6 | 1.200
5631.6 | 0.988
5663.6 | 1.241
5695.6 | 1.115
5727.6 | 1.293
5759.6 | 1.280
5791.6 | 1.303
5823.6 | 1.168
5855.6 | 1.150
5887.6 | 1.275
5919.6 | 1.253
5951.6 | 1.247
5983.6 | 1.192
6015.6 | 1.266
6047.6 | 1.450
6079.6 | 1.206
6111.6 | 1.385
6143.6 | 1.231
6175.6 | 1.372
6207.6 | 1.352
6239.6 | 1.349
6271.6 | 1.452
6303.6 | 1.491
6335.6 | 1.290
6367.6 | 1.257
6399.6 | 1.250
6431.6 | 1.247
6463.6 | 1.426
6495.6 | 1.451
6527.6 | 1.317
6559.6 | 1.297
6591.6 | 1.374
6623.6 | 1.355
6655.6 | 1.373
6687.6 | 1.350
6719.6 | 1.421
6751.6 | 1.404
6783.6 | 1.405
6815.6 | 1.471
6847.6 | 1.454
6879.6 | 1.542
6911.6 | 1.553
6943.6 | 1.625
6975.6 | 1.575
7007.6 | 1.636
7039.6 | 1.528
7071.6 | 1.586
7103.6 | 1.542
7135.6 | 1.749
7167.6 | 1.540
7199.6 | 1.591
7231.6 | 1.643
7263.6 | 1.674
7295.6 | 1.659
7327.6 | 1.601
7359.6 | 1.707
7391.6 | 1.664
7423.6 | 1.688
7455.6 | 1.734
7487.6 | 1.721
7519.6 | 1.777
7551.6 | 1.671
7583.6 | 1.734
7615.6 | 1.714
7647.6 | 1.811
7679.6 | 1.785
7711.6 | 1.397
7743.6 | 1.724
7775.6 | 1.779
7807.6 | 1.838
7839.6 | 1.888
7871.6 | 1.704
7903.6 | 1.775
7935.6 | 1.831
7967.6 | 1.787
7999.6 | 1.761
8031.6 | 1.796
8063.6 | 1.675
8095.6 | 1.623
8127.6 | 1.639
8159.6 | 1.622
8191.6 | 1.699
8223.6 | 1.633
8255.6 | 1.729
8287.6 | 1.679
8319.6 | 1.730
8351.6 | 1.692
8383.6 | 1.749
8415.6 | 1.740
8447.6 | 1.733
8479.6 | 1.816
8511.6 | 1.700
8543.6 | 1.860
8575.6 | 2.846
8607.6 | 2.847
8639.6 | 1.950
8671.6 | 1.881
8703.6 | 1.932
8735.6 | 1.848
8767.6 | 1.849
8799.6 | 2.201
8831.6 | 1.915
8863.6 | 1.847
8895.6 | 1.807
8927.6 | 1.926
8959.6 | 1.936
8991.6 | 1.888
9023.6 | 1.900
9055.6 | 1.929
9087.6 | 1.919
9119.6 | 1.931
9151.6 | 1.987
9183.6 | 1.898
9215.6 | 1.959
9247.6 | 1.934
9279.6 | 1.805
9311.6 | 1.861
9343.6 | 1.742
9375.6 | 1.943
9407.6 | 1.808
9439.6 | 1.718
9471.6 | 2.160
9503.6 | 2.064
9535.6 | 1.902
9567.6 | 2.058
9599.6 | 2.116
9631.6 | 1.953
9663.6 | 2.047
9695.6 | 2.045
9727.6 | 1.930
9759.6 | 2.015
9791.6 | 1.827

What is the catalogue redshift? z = 0.31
